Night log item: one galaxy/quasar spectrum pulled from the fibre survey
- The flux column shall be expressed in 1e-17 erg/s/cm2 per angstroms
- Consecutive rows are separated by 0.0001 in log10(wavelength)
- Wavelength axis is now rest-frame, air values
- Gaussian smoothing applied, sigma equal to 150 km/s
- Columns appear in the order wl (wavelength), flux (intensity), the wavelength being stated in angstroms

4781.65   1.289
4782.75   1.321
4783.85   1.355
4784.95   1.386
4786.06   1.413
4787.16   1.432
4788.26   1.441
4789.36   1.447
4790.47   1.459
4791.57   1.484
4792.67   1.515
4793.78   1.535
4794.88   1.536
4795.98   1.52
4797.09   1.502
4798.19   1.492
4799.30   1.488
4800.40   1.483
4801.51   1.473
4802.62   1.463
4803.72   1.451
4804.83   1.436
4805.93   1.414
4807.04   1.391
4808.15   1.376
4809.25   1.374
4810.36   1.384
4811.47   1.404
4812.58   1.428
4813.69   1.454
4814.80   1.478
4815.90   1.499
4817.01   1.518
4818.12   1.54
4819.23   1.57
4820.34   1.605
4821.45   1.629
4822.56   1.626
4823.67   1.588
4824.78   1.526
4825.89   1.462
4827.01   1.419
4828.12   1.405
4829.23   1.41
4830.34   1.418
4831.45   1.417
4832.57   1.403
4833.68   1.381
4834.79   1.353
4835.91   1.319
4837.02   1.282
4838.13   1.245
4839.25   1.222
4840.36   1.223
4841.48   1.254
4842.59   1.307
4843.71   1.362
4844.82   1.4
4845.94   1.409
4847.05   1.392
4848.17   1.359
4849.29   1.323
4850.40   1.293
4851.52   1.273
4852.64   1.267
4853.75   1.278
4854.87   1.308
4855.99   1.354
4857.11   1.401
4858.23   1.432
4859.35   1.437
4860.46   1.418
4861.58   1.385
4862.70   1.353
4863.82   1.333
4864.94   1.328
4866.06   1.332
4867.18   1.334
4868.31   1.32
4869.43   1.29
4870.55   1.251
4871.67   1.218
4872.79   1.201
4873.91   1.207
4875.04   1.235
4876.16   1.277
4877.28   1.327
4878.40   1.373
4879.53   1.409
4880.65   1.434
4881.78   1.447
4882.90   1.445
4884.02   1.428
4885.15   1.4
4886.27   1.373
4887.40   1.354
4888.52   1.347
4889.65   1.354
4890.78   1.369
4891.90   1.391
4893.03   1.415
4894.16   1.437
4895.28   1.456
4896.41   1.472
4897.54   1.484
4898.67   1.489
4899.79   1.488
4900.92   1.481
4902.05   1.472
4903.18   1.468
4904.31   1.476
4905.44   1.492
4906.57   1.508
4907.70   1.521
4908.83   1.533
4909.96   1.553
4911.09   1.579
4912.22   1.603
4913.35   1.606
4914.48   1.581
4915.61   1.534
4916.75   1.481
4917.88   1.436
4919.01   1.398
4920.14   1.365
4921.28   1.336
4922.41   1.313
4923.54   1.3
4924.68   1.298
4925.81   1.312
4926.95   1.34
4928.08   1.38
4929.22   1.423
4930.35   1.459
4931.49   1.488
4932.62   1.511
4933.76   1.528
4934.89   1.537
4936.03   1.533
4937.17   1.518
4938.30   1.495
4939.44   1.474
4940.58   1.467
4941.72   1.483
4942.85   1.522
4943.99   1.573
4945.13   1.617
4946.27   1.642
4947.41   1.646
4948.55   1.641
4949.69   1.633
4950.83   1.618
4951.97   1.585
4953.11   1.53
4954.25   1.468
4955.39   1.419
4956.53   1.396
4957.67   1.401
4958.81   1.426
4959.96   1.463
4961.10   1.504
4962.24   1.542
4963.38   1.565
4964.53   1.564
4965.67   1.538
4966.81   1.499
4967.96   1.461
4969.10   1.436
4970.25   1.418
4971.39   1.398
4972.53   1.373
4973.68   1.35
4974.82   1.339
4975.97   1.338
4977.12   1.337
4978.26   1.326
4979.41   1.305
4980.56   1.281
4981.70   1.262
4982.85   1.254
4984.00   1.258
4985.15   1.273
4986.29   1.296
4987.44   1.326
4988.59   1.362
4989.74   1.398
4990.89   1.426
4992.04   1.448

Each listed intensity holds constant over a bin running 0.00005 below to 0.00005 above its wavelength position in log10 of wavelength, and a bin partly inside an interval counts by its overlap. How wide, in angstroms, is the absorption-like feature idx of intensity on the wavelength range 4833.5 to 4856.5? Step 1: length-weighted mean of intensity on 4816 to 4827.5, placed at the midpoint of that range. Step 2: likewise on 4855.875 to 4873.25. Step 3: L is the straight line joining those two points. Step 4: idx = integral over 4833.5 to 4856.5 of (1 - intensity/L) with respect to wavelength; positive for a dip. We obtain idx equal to 1.9 angstroms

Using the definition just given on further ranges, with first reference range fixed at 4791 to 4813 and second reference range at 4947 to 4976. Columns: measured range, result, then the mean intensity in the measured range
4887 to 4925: 0.54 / 1.45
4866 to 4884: 1.82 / 1.32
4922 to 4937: 0.59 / 1.42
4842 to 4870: 2.28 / 1.35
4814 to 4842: 0.57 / 1.43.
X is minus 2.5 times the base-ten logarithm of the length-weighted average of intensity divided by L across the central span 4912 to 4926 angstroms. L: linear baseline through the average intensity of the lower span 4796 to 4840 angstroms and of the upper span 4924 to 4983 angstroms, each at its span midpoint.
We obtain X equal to 0.02 mag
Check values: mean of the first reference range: 1.44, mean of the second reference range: 1.46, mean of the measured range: 1.43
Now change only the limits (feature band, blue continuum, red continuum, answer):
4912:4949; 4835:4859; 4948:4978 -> -0.04 mag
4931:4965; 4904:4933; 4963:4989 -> -0.09 mag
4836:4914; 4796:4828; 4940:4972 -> 0.09 mag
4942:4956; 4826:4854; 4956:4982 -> -0.12 mag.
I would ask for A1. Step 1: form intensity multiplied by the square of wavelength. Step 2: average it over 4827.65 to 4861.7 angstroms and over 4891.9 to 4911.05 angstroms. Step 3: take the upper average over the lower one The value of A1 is 1.13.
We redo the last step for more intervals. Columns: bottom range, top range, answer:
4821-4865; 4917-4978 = 1.11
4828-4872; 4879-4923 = 1.11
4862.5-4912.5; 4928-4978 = 1.09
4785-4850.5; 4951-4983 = 1.06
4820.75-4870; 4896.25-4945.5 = 1.11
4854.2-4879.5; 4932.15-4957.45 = 1.20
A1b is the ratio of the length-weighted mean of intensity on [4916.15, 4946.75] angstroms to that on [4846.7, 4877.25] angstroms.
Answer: 1.10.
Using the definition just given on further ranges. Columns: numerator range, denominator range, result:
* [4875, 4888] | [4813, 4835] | 0.93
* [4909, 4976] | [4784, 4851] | 1.04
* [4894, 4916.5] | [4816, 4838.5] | 1.04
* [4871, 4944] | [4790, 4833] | 0.97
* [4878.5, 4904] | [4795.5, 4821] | 0.97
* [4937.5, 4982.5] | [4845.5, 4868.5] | 1.09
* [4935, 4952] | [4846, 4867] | 1.16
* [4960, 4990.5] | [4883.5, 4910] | 0.96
